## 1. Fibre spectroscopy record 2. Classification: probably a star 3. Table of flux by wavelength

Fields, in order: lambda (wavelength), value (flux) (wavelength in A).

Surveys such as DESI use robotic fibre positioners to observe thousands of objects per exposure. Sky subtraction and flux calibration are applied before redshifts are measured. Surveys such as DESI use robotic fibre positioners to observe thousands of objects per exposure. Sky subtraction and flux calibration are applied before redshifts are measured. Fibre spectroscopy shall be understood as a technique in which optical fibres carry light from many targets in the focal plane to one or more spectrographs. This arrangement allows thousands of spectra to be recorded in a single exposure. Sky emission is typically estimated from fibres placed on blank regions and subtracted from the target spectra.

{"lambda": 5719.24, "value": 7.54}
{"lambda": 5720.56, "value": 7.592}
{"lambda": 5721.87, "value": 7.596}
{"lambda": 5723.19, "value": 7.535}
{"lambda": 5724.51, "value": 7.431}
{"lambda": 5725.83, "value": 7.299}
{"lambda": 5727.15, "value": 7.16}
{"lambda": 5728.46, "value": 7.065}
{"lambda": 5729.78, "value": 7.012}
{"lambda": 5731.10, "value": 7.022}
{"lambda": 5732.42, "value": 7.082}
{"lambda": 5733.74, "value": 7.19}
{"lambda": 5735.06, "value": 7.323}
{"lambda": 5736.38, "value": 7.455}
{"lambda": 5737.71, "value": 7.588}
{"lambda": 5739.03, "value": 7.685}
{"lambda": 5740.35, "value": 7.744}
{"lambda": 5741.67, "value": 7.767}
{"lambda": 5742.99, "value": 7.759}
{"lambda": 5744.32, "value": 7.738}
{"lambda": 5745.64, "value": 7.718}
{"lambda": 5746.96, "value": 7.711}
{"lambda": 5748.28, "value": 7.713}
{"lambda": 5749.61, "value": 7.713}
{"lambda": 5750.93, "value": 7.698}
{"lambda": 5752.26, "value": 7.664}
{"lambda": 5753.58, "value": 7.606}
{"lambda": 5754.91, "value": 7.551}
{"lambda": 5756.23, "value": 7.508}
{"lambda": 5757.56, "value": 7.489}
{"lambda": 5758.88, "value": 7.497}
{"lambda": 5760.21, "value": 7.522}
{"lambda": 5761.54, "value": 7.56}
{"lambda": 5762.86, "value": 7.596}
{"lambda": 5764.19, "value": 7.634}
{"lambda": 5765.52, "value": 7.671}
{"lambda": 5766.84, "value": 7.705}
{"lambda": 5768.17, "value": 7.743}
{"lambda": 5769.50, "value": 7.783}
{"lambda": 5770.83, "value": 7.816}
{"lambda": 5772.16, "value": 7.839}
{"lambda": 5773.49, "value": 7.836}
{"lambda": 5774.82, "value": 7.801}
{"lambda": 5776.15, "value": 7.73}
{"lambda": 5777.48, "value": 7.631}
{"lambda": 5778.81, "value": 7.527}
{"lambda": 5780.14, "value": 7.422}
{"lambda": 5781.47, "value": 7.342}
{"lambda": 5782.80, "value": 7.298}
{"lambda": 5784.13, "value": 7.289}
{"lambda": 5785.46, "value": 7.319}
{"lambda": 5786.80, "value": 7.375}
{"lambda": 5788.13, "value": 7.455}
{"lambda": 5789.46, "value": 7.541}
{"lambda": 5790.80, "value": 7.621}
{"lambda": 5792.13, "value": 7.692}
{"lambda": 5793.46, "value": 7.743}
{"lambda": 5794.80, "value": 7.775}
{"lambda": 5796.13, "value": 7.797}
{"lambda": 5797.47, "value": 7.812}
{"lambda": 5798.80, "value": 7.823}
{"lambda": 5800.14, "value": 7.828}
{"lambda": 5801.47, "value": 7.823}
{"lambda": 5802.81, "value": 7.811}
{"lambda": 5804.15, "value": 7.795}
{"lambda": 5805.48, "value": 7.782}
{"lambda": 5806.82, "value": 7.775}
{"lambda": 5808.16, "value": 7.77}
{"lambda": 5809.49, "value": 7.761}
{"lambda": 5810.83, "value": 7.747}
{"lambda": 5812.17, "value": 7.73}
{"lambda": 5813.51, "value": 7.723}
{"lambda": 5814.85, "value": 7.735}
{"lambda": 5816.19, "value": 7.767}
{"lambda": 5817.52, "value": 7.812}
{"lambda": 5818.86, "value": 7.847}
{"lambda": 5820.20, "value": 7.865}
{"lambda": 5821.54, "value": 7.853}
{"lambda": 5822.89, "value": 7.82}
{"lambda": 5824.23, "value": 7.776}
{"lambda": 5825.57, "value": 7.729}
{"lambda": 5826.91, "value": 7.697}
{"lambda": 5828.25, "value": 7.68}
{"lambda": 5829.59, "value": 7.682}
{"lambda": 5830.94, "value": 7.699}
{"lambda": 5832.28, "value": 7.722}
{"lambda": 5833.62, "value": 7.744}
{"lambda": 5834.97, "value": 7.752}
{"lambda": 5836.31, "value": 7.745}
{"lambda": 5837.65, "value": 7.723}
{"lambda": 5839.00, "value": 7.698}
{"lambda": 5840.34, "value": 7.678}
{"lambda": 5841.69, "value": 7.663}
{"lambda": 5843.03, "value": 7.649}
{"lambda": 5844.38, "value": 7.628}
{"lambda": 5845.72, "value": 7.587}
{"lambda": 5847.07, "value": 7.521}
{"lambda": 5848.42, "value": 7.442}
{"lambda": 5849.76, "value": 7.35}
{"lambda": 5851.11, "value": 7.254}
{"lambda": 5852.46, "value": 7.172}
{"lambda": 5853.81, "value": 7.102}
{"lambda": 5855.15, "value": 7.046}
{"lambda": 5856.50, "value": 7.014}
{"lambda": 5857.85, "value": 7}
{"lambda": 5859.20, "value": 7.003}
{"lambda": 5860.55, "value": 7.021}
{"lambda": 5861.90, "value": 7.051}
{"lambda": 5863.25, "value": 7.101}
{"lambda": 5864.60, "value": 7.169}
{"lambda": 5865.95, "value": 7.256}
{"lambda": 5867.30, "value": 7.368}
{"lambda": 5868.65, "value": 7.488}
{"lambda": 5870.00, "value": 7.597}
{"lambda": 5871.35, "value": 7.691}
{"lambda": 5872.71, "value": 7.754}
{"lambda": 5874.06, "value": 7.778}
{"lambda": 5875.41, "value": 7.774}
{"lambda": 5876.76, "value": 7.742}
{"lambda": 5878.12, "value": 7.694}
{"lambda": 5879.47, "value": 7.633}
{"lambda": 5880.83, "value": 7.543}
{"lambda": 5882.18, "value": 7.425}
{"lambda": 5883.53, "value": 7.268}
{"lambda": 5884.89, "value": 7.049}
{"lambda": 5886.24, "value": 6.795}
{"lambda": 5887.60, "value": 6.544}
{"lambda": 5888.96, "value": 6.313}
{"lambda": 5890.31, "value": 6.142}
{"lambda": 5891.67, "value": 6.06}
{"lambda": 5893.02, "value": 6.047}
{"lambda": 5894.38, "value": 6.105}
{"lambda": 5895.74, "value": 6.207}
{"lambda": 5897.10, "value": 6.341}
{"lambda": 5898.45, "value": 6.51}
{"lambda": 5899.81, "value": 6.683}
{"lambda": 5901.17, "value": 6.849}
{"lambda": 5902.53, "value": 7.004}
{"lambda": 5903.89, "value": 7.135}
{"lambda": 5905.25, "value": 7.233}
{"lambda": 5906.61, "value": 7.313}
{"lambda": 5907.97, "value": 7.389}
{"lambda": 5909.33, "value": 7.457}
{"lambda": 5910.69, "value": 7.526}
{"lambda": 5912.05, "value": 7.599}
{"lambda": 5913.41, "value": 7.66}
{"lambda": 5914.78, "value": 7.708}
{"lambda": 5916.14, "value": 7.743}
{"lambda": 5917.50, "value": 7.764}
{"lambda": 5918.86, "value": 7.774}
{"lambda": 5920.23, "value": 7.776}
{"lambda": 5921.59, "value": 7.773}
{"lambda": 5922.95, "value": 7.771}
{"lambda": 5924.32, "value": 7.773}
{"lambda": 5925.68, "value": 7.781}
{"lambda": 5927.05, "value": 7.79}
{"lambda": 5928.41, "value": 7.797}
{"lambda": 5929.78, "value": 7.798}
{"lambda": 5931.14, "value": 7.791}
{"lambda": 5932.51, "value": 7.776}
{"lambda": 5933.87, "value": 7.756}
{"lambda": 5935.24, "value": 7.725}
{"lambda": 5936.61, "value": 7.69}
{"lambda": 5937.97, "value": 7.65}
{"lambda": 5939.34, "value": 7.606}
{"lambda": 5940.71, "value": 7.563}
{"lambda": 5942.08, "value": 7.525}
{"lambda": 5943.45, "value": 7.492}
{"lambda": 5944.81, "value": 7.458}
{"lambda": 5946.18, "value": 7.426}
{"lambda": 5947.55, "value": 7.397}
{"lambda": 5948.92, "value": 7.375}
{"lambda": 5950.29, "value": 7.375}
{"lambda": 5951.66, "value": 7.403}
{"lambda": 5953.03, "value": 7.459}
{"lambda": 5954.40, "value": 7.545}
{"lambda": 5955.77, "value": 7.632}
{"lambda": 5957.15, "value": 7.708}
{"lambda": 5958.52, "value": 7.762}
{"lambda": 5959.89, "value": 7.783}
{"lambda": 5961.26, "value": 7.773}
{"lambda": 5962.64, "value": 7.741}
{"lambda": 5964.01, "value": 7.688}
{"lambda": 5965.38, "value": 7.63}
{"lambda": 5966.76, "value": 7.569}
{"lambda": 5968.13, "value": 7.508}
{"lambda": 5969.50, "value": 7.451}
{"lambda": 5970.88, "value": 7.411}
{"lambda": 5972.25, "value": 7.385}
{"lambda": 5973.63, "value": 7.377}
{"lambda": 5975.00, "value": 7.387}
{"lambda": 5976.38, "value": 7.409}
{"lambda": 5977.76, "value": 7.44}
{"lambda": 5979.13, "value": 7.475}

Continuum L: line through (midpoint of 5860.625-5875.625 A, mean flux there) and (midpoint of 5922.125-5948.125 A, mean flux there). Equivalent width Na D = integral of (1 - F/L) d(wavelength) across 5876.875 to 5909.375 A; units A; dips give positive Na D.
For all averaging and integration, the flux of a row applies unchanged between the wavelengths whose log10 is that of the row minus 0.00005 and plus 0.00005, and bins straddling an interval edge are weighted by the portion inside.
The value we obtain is 2.8 A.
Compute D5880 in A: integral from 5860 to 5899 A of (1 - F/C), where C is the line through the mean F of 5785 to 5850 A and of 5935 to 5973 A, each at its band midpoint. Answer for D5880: 3.0 A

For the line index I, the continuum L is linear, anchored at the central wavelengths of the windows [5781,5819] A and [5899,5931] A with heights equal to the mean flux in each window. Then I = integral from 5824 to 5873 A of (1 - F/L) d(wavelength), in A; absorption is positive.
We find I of 1.0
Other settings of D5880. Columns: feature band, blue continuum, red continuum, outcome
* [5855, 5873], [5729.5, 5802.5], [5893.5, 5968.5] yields 0.65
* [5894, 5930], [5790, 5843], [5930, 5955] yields 1.23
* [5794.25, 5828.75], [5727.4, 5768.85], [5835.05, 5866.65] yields -1.68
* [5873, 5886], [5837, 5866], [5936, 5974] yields -0.25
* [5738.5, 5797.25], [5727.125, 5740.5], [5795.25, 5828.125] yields -0.96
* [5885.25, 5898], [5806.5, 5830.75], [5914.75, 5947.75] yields 2.33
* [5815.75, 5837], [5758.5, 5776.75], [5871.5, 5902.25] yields -1.28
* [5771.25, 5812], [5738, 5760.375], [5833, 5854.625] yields -0.31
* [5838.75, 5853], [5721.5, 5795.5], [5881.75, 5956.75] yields -0.19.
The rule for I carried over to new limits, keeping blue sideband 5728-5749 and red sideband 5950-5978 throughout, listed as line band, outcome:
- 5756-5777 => -0.53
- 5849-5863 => 0.76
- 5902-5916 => 0.20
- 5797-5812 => -0.59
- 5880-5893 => 1.31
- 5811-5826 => -0.57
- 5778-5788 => 0.15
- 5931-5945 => -0.19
